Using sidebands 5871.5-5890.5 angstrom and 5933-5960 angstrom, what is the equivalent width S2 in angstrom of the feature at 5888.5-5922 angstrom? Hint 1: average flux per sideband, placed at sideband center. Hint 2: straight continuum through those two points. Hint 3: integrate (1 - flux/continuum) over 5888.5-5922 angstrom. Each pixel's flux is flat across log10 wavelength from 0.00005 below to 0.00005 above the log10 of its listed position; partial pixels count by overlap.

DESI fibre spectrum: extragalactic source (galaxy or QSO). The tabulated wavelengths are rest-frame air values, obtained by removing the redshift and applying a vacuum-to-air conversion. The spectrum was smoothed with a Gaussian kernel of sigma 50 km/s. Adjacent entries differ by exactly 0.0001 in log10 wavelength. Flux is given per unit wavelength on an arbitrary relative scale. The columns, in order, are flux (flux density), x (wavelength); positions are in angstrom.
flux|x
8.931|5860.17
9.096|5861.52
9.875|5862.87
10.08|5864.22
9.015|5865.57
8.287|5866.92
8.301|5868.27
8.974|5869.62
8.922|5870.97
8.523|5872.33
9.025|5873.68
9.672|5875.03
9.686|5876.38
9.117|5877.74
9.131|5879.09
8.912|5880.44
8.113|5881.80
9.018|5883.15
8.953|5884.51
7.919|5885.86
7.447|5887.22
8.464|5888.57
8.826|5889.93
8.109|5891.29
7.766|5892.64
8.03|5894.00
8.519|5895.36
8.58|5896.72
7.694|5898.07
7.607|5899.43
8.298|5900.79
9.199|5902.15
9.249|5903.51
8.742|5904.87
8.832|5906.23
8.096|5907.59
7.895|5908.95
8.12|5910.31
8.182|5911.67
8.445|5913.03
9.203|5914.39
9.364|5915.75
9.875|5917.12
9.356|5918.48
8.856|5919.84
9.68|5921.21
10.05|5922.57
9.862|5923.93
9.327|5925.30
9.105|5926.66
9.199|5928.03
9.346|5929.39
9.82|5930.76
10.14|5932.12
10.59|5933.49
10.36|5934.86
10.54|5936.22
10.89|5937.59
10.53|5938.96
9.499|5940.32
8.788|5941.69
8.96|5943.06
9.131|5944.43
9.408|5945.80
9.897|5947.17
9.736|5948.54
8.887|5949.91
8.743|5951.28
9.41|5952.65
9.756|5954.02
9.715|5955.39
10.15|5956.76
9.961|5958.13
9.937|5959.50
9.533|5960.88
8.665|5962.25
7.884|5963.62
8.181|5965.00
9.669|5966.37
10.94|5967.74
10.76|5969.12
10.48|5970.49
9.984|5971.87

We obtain 1.9 angstrom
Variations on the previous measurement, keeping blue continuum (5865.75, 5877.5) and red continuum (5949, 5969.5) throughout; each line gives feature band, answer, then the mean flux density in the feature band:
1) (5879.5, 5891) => 0.7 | 8.46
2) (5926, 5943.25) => -1.0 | 9.85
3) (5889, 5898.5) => 0.9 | 8.24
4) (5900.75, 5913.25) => 0.9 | 8.52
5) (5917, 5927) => -0.3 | 9.51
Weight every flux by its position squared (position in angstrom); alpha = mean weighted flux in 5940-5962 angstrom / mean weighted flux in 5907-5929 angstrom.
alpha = 1.06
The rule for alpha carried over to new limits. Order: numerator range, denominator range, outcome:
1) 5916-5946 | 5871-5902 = 1.15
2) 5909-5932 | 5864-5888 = 1.06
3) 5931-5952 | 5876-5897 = 1.17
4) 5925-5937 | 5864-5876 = 1.12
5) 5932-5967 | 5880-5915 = 1.16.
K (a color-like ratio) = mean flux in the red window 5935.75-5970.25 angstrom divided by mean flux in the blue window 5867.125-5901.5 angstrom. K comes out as 1.12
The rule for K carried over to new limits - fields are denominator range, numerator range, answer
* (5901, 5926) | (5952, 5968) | 1.05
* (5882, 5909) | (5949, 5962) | 1.14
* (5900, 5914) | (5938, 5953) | 1.10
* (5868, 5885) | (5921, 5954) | 1.08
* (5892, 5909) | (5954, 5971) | 1.15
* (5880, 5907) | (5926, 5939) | 1.19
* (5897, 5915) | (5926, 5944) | 1.16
